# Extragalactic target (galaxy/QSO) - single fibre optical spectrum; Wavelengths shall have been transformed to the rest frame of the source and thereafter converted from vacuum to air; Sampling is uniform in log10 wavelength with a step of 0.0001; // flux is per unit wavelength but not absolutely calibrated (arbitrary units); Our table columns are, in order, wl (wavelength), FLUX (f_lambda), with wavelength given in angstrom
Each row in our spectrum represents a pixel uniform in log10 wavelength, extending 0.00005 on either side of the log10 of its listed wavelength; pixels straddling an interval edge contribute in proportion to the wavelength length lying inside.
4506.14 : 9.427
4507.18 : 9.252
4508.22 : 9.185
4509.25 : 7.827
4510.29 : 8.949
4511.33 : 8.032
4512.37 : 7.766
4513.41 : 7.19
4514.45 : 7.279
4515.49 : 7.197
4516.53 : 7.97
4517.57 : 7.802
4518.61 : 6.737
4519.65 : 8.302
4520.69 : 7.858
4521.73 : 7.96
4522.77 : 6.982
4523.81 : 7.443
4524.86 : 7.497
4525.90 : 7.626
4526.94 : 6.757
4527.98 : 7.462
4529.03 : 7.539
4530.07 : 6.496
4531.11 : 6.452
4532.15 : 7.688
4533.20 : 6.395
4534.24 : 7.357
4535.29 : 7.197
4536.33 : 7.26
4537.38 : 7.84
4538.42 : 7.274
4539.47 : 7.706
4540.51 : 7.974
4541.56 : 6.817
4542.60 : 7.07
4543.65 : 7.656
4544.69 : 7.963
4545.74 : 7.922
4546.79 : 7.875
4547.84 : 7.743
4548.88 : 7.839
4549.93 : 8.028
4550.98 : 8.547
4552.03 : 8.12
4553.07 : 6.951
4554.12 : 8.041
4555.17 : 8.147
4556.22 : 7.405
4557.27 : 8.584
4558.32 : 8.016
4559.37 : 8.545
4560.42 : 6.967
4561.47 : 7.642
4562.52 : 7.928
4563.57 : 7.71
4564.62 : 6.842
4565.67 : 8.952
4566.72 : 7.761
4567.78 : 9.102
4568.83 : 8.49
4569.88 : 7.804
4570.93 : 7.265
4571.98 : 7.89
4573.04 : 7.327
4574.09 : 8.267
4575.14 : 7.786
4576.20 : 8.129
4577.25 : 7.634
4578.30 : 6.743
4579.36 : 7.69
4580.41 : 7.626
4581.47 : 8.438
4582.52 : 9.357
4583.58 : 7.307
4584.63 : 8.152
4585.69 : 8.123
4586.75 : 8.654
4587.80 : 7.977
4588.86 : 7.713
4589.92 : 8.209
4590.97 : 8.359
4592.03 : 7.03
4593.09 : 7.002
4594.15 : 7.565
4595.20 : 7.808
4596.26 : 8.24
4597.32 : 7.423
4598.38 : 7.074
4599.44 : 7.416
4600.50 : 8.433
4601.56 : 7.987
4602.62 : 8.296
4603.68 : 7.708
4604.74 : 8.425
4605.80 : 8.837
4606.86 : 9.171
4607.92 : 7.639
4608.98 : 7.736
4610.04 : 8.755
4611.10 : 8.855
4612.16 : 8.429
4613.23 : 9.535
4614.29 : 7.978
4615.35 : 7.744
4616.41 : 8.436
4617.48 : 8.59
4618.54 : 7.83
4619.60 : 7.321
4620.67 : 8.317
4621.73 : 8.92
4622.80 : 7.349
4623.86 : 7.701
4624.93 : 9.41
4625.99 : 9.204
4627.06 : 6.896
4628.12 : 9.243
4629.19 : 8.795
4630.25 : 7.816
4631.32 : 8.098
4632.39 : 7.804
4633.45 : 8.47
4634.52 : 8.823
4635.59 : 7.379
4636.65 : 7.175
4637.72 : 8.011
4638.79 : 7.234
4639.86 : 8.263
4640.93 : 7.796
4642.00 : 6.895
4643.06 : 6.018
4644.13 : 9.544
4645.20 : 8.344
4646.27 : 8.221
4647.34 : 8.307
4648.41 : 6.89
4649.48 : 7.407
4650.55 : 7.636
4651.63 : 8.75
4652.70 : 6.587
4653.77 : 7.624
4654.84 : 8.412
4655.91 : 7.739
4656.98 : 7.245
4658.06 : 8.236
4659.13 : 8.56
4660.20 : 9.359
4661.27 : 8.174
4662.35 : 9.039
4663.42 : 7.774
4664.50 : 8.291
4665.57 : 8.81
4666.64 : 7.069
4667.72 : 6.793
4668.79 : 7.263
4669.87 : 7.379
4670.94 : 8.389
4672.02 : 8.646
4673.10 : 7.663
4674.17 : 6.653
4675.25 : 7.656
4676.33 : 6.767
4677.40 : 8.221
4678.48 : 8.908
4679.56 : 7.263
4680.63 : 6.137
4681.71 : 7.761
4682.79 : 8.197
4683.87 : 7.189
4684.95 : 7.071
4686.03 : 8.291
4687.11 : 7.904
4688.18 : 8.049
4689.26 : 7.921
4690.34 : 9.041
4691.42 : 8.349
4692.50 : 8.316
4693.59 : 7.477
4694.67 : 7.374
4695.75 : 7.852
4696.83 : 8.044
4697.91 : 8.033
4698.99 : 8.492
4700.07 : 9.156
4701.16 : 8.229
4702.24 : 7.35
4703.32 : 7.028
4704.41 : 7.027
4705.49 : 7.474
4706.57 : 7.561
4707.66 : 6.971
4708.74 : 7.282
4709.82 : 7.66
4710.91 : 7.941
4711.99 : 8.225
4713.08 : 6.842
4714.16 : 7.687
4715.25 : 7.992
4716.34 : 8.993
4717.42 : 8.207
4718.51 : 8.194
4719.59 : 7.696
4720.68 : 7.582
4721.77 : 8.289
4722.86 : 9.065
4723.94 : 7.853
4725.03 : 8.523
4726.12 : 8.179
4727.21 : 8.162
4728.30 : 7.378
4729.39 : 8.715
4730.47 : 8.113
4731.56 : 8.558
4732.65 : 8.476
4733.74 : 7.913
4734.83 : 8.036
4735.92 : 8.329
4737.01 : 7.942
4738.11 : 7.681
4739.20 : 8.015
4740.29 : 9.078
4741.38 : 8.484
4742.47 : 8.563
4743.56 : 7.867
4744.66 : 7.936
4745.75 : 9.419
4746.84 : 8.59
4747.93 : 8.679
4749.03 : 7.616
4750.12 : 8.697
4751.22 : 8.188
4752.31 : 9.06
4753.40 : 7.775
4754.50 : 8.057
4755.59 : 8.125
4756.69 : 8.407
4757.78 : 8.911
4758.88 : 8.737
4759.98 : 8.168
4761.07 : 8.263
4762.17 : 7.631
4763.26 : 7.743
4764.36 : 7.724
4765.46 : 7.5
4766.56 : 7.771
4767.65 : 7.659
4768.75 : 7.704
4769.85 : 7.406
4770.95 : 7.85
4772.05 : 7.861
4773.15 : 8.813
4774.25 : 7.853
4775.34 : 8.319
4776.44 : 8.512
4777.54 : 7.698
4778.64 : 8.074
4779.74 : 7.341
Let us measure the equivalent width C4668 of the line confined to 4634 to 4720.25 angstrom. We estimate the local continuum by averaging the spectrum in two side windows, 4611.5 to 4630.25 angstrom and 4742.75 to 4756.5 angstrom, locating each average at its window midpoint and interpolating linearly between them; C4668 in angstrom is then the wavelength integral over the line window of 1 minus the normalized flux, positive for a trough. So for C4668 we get 5.2 angstrom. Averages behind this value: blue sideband 8.32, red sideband 8.34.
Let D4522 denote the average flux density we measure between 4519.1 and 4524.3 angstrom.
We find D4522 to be 7.71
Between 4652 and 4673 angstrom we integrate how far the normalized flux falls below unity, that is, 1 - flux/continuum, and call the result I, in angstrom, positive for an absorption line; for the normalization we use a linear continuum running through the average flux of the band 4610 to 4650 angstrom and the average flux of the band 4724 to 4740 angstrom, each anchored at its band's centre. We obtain 0.4 angstrom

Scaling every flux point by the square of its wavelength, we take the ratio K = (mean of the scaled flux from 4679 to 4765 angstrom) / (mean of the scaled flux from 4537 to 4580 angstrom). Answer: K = 1.11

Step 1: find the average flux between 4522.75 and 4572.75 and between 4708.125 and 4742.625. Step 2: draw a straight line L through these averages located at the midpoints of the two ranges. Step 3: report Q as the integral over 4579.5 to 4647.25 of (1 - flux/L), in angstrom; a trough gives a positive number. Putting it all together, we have -2.3 angstrom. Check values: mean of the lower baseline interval 7.64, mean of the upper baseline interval 8.11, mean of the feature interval 8.08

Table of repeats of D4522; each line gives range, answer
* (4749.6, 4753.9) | 8.44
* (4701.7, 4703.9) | 7.18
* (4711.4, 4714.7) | 7.6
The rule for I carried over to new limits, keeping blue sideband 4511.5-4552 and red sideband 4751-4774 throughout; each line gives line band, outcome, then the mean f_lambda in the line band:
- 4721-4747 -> -1.0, 8.29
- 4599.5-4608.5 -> -0.7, 8.26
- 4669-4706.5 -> 0.4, 7.8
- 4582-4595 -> -0.5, 7.95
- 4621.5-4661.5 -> -1.2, 8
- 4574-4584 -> -0.4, 7.89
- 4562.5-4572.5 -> -0.5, 7.98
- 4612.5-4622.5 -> -0.7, 8.27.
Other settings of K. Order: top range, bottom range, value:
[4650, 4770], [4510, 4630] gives 1.08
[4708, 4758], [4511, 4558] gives 1.18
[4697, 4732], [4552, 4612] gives 1.06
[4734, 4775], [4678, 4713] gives 1.08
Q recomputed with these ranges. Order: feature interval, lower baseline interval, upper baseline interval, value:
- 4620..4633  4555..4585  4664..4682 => -0.9 angstrom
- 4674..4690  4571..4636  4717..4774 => 1.0 angstrom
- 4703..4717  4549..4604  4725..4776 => 0.9 angstrom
